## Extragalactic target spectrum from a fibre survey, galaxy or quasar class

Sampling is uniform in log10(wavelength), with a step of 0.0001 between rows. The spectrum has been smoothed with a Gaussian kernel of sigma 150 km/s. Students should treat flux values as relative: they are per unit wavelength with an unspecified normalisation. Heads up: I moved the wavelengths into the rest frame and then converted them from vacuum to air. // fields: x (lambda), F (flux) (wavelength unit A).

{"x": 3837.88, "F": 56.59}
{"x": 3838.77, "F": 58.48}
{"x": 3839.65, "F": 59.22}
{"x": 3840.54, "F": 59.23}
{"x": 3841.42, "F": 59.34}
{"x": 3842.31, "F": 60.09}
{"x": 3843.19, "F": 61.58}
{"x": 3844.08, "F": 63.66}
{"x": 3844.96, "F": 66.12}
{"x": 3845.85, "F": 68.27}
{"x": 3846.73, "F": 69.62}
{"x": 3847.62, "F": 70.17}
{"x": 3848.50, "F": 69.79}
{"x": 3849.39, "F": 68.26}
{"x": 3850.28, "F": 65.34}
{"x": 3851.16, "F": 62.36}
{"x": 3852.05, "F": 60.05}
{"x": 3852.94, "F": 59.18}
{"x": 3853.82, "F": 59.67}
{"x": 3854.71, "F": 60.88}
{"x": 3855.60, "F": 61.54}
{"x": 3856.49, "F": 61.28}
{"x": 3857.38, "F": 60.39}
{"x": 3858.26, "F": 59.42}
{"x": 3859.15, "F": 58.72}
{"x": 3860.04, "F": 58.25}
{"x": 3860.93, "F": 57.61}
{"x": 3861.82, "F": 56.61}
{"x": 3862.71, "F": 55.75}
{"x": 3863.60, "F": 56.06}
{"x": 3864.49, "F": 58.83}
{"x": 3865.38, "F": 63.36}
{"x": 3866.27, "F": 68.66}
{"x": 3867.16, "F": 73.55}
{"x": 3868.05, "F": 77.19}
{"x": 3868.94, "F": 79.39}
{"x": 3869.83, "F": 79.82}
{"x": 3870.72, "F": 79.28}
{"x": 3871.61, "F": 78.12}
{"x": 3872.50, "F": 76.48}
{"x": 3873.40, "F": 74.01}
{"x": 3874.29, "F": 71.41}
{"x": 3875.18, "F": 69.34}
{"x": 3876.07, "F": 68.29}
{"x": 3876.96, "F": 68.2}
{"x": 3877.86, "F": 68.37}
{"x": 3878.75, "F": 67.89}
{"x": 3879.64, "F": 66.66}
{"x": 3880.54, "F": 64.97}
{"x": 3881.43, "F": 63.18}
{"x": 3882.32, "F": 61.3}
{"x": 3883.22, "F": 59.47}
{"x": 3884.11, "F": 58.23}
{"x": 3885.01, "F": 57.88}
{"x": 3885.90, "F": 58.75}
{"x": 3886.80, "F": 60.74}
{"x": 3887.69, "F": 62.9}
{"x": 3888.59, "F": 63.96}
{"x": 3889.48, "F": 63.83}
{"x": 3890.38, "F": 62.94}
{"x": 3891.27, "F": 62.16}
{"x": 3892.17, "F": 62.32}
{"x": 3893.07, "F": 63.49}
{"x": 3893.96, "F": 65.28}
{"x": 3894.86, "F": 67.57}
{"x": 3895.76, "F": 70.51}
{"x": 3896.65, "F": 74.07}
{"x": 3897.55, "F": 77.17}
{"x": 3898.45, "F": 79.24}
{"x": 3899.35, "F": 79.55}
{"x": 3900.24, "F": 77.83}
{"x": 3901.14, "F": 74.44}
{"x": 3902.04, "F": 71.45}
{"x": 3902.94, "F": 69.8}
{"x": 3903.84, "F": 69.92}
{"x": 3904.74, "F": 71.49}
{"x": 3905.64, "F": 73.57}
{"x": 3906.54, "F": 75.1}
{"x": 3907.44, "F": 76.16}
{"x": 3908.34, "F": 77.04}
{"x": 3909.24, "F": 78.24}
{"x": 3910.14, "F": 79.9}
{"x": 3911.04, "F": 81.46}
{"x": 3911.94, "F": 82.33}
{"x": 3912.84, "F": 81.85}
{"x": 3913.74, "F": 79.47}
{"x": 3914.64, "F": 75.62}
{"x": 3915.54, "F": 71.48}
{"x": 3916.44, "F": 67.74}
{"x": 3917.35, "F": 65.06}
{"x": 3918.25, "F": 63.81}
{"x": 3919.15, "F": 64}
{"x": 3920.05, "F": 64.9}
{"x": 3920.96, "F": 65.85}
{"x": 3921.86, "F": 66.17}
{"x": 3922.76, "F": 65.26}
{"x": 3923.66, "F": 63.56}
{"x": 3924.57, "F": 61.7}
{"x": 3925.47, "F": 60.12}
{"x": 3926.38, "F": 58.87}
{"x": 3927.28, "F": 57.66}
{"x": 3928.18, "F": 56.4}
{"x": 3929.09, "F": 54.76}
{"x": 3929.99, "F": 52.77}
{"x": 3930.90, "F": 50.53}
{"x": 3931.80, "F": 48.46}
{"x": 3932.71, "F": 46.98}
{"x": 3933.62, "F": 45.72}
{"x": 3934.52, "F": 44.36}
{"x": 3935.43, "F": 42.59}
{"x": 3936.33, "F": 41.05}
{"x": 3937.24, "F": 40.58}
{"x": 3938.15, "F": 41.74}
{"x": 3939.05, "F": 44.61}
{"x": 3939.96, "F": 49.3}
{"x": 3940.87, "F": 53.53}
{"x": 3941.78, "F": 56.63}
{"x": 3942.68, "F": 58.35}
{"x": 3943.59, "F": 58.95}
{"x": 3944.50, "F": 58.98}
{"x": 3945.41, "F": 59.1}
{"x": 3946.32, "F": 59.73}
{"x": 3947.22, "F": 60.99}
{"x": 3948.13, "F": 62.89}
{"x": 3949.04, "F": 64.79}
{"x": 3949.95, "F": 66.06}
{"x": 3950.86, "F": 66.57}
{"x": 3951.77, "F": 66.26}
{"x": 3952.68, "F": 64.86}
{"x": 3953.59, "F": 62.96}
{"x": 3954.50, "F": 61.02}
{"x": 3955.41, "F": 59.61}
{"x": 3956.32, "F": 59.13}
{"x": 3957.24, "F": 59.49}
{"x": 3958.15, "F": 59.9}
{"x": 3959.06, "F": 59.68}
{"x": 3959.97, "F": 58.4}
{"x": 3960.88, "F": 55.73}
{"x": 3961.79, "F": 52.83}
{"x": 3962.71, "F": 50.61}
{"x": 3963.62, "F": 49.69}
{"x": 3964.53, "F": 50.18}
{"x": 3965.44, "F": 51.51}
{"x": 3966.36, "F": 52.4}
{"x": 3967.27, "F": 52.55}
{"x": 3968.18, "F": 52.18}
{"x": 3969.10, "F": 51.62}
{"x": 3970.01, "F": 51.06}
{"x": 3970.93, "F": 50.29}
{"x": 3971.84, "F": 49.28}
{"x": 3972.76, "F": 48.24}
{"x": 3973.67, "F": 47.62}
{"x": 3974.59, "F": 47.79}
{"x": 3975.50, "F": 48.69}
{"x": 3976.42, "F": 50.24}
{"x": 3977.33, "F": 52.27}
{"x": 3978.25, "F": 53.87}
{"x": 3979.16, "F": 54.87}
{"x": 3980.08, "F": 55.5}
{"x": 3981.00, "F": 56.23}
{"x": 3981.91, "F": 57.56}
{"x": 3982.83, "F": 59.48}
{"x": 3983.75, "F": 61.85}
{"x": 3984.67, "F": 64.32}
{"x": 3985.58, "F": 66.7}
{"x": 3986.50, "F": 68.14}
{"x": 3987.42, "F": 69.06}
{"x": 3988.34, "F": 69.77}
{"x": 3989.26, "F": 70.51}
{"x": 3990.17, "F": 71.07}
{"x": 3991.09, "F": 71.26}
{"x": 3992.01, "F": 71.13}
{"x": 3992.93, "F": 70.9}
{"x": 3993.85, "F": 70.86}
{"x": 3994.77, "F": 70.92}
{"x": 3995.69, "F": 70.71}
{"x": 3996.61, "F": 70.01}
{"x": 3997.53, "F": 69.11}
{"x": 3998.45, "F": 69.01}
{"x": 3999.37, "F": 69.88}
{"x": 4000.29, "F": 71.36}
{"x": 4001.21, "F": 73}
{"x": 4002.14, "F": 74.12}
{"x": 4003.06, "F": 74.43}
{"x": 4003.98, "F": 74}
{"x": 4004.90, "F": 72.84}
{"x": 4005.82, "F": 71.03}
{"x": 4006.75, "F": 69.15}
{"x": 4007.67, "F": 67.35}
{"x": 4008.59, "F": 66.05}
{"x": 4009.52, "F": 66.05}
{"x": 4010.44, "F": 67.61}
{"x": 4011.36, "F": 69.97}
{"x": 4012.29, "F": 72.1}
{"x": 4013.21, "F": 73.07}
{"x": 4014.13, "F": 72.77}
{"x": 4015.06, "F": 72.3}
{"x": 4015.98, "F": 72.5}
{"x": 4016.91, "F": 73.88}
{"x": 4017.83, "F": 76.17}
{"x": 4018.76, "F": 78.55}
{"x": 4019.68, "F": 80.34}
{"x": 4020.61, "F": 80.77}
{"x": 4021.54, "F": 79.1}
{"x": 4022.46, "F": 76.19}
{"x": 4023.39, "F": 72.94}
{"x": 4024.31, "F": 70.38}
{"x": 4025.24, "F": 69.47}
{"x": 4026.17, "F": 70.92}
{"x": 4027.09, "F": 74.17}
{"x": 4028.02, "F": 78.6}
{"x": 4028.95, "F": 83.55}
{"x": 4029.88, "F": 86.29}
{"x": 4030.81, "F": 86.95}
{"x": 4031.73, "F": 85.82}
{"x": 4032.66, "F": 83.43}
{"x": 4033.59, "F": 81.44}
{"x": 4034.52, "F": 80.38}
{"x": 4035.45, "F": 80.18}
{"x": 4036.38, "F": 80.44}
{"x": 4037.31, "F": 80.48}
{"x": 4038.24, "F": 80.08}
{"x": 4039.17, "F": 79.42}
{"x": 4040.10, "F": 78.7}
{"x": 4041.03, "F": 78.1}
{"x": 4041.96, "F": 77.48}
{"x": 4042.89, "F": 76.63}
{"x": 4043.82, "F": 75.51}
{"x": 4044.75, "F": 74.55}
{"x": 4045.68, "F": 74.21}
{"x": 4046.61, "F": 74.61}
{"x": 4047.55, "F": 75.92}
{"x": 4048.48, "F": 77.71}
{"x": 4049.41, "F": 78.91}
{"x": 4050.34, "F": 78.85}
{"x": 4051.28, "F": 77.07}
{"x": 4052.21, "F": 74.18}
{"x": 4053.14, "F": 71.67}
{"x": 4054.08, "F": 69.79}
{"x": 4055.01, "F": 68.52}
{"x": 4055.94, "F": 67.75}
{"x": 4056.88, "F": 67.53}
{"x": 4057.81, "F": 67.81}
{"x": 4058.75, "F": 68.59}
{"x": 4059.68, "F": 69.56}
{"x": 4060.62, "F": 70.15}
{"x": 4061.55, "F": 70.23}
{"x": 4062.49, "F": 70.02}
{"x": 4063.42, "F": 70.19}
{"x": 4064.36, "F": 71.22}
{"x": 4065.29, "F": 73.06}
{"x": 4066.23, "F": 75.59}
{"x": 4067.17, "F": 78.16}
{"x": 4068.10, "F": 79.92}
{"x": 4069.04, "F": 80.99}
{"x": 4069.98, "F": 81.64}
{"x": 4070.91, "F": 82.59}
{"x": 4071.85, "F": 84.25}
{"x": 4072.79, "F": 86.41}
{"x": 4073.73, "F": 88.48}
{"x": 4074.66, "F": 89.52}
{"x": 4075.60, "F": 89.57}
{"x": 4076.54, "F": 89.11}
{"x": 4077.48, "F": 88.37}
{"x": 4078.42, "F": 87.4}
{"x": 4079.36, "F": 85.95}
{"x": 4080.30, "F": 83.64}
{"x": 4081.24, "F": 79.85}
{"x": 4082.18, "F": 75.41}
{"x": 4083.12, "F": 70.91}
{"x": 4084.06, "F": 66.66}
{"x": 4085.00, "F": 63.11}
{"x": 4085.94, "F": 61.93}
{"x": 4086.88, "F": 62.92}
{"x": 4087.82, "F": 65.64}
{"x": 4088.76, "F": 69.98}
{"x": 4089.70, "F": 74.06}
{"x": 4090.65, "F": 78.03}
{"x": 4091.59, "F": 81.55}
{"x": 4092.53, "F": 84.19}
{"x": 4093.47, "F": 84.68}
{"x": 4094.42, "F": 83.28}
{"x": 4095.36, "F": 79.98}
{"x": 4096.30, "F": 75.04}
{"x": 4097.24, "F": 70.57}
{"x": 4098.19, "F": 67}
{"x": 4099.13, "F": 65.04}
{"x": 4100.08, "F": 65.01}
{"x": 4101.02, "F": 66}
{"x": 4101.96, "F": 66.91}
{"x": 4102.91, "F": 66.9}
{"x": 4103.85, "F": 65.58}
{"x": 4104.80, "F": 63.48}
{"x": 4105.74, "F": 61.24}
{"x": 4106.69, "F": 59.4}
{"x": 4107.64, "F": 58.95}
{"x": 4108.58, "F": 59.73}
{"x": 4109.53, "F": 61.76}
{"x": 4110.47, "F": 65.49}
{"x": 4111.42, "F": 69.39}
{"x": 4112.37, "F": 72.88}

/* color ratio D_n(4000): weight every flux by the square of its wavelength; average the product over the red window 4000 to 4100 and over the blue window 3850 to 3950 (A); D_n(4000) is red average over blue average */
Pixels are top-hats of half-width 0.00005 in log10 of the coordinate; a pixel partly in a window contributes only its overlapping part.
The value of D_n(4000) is 1.3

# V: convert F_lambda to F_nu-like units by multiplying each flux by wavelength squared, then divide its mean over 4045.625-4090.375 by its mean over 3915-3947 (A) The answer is 1.44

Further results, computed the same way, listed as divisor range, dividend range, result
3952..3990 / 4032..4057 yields 1.40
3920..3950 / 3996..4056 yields 1.43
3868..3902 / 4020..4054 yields 1.22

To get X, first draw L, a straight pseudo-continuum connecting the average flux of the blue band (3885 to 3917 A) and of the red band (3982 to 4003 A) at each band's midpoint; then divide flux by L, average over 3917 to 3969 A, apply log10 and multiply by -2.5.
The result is 0.24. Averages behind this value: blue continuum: 71.5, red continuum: 69.1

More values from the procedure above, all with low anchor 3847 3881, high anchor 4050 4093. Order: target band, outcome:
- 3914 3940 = 0.218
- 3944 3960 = 0.141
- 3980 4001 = 0.072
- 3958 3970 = 0.307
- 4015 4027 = -0.021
